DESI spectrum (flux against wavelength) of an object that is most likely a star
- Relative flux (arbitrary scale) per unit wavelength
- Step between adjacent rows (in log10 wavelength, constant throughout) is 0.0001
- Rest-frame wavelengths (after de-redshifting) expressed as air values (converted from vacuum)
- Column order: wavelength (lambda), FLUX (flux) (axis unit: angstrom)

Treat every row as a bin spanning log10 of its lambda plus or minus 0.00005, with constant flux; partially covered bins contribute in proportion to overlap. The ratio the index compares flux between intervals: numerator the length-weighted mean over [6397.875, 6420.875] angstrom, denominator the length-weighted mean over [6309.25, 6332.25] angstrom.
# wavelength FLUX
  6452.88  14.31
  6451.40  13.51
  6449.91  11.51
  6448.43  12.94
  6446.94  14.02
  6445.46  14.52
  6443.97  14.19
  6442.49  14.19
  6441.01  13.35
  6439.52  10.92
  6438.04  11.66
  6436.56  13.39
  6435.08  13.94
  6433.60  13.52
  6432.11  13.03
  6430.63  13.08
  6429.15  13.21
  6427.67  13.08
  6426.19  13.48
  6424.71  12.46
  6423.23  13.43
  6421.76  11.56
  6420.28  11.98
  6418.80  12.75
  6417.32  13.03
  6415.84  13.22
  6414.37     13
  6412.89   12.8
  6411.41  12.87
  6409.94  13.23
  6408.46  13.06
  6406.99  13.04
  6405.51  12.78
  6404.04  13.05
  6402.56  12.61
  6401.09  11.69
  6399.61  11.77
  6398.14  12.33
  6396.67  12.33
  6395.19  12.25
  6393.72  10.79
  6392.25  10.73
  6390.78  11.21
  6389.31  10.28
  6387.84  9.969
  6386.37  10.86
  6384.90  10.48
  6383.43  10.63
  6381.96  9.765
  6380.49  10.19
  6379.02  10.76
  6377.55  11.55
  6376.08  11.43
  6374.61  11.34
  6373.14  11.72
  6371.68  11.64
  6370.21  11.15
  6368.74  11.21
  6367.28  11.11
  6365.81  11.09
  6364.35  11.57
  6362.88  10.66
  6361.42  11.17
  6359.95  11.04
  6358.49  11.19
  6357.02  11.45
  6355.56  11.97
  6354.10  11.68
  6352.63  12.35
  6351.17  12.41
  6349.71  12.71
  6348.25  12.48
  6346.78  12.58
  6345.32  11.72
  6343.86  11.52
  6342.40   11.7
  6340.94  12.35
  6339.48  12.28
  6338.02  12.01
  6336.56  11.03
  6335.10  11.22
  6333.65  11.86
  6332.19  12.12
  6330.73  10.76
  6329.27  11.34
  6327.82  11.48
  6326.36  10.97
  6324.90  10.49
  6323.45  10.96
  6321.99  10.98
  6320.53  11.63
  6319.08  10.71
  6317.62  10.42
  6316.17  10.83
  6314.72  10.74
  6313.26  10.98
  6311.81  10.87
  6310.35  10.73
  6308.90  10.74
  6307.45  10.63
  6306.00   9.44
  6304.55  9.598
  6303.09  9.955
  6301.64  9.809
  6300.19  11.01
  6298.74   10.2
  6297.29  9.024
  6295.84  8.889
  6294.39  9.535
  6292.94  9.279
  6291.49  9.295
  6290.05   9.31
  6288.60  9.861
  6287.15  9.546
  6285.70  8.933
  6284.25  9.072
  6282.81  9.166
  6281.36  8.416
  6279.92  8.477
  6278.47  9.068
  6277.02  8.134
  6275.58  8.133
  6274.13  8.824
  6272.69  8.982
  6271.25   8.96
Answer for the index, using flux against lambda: 1.16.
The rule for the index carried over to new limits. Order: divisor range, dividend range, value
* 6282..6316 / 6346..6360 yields 1.22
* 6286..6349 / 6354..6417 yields 1.08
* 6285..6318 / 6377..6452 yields 1.24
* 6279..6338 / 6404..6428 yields 1.25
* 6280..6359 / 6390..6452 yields 1.18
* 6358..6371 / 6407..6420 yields 1.16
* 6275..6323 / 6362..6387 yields 1.12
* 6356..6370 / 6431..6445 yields 1.18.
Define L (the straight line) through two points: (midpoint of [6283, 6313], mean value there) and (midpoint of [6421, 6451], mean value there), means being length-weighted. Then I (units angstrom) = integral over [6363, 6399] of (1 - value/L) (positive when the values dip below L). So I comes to 2.1 angstrom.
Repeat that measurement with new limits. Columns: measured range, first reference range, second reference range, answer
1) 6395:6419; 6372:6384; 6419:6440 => -1.43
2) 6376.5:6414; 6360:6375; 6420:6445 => 1.14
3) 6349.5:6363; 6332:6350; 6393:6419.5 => 0.48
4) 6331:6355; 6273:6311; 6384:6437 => -2.87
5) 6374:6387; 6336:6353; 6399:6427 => 1.73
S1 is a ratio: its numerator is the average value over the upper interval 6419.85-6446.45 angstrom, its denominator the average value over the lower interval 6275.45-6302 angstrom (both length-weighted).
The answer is 1.4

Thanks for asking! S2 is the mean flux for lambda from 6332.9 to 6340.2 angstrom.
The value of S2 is 11.7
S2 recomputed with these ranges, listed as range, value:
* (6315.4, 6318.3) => 10.7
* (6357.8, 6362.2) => 11.1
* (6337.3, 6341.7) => 12.2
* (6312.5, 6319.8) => 10.7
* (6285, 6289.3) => 9.44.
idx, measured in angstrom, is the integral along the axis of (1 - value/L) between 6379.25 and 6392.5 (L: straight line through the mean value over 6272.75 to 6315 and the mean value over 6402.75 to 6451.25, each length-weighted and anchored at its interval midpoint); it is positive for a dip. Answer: 1.6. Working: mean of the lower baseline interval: 9.55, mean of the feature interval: 10.5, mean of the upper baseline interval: 13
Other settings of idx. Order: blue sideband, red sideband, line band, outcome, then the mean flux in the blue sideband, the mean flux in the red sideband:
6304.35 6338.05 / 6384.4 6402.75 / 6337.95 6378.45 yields -2.0 angstrom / 10.9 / 11.3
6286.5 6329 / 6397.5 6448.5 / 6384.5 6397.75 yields 1.3 angstrom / 10.3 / 12.9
